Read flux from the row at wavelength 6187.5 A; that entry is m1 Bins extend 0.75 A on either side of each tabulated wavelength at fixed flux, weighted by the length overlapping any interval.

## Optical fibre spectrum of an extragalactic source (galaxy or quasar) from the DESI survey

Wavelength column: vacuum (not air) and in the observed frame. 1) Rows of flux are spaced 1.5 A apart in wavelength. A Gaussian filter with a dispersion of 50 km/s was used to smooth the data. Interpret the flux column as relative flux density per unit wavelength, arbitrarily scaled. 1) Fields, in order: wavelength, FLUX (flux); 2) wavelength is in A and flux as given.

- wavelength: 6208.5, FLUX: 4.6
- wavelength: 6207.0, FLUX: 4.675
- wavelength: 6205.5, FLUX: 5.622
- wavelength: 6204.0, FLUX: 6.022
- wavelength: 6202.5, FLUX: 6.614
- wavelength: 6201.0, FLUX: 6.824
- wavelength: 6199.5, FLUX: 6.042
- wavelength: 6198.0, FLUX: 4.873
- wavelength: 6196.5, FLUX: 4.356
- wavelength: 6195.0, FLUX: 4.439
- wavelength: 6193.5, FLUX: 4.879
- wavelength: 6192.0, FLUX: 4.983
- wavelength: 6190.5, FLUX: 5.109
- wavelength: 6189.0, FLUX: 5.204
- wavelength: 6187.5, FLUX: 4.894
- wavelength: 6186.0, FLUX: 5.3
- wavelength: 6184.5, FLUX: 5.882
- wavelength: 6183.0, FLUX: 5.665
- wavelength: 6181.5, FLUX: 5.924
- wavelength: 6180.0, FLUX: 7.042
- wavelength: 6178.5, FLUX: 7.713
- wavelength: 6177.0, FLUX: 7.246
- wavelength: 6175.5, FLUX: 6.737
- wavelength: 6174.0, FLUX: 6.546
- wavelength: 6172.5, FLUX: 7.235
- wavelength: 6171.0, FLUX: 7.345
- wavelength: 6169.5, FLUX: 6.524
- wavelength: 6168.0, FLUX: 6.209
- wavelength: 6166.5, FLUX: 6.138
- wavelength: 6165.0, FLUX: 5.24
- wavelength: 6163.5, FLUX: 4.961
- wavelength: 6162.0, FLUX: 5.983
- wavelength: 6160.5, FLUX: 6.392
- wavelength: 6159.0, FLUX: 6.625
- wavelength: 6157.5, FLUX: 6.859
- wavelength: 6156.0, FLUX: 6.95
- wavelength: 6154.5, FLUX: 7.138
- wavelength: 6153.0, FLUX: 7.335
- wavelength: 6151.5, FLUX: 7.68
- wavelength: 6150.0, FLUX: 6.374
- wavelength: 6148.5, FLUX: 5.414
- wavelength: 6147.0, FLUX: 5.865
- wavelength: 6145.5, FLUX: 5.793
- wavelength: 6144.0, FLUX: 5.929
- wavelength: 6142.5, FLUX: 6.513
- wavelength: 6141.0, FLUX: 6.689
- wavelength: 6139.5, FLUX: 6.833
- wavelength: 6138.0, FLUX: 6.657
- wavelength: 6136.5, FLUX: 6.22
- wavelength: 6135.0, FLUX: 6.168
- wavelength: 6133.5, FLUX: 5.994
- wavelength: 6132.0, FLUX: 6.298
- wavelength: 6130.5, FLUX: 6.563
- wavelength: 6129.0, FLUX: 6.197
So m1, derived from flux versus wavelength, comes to 4.894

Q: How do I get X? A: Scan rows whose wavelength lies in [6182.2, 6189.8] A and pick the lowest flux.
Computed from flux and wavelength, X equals 4.894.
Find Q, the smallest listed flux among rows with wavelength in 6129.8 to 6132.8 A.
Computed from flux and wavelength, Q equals 6.298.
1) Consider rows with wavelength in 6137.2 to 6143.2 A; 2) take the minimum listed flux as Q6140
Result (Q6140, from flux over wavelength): 6.513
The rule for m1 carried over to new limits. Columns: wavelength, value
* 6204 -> 6.022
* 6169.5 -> 6.524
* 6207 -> 4.675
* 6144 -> 5.929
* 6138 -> 6.657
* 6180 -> 7.042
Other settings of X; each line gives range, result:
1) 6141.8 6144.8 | 5.929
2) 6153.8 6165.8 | 4.961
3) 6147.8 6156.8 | 5.414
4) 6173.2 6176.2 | 6.546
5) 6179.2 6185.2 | 5.665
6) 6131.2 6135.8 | 5.994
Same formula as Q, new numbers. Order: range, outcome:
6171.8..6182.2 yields 5.924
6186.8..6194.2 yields 4.879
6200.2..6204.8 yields 6.022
